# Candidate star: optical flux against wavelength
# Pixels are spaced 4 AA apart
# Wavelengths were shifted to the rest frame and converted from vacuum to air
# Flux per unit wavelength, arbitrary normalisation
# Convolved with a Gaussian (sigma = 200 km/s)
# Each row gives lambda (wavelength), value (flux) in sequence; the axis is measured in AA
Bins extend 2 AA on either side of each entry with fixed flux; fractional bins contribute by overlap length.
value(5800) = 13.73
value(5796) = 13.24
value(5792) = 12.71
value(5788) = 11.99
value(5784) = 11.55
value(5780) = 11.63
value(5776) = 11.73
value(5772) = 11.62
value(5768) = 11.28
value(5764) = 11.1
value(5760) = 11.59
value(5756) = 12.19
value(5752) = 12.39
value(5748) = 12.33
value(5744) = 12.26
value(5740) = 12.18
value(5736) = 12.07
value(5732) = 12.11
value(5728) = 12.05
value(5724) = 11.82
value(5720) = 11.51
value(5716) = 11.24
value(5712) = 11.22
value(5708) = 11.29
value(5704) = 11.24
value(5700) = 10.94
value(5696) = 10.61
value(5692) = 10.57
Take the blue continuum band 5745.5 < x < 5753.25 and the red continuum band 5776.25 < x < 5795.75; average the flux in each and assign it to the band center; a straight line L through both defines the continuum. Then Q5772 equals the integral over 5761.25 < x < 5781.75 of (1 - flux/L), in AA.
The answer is 1.18 AA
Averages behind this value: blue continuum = 12.4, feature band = 11.5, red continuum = 12.1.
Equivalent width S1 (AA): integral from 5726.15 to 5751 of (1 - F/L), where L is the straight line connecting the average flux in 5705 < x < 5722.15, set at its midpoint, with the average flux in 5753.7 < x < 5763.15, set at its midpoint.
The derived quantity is -1.3 AA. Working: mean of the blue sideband 11.3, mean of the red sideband 11.8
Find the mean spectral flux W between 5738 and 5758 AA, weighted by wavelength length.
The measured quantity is 12.3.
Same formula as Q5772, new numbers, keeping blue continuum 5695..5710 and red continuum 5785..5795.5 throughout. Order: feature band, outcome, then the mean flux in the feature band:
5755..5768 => 0.5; 11.5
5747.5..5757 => -0.4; 12.3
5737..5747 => -0.5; 12.2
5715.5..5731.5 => -0.5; 11.7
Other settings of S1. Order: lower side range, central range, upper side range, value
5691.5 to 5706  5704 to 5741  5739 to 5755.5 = -0.4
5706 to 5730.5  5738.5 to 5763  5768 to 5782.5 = -1.1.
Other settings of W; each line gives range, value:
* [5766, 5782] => 11.6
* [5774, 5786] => 11.6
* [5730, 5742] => 12.1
